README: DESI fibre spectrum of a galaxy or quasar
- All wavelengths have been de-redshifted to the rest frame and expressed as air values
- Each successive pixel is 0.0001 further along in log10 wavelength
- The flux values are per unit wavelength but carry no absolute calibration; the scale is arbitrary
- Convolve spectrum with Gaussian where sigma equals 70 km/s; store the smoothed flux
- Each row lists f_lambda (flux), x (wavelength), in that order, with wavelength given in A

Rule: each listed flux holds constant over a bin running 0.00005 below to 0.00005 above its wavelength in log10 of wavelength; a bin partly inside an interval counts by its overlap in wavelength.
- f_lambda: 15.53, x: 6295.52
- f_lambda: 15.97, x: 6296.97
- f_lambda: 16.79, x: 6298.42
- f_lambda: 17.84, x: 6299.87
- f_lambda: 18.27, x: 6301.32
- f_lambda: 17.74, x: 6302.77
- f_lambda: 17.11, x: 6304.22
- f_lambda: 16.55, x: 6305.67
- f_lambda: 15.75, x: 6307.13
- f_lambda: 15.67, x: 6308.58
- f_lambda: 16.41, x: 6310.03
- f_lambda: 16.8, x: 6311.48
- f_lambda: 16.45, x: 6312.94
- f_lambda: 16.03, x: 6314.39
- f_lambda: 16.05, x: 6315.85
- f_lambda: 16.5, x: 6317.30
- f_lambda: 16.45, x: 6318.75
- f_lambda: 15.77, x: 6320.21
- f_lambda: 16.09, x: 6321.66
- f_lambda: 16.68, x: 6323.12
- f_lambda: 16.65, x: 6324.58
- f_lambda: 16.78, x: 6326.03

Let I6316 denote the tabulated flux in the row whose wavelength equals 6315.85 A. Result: 16.05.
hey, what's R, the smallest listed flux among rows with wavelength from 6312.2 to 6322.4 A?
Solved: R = 15.77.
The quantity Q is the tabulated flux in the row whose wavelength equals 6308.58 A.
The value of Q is 15.67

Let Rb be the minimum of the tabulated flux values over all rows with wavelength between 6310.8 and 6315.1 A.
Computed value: 16.03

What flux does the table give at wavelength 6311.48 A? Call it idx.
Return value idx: 16.8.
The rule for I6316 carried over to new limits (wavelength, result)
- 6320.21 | 15.77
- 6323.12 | 16.68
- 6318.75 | 16.45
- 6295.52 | 15.53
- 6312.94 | 16.45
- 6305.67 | 16.55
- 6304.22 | 17.11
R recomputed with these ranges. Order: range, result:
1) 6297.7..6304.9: 16.79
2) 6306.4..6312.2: 15.67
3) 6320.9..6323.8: 16.09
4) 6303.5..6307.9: 15.75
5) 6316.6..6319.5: 16.45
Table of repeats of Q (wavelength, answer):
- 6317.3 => 16.5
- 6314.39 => 16.03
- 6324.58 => 16.65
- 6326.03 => 16.78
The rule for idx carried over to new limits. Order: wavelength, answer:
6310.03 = 16.41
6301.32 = 18.27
